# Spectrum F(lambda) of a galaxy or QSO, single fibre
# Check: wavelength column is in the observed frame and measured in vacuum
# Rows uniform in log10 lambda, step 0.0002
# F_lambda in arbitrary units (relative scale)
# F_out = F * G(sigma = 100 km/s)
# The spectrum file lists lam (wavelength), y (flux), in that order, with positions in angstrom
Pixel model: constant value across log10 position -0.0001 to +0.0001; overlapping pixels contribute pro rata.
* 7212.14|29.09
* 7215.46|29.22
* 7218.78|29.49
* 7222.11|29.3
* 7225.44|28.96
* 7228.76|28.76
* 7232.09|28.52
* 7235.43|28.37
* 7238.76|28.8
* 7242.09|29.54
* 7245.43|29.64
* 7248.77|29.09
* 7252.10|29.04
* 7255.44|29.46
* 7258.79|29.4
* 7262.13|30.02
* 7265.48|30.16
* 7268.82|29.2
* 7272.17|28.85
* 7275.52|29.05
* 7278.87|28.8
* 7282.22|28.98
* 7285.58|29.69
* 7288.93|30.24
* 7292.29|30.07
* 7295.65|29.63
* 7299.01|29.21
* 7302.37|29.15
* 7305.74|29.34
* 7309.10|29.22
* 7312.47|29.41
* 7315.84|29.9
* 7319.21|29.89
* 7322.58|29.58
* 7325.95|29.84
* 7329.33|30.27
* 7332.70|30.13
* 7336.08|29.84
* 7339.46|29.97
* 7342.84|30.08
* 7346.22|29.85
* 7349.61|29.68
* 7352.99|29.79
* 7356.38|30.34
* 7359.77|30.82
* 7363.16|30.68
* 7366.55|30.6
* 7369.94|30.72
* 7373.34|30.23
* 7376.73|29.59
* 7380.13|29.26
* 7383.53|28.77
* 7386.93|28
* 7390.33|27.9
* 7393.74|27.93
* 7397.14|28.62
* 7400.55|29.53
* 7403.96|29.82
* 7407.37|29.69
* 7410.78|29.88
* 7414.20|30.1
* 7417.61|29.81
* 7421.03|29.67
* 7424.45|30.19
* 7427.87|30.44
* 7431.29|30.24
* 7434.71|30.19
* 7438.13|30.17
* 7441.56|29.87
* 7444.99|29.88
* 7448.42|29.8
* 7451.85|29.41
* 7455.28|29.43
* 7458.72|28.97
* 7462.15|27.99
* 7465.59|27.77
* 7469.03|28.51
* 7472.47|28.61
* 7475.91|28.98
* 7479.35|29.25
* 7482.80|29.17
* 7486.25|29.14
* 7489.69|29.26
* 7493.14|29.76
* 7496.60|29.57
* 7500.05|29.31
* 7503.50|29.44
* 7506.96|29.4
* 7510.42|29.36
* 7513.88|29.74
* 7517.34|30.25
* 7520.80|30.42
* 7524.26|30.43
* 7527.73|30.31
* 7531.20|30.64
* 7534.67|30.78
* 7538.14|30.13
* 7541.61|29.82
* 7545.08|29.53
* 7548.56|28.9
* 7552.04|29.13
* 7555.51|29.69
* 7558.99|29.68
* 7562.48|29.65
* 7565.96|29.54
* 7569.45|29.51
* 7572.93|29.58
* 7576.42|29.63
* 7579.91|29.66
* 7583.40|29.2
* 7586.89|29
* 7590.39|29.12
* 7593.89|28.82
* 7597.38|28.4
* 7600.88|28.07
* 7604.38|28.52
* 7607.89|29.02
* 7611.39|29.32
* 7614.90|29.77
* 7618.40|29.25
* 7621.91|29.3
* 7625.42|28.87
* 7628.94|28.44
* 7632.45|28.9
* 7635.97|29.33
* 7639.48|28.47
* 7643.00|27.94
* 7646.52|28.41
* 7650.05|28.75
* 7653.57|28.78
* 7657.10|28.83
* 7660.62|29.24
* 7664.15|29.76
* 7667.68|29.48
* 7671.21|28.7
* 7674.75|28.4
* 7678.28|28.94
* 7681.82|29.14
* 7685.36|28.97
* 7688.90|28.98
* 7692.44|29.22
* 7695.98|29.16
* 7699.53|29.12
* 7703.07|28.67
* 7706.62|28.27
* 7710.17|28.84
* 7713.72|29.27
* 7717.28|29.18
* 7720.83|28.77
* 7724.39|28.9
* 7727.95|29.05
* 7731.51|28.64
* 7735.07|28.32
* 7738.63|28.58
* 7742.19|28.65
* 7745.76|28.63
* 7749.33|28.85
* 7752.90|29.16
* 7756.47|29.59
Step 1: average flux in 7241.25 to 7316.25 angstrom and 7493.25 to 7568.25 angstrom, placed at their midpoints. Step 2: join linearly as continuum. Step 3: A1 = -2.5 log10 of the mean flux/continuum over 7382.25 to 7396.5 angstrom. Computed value 0.05 mag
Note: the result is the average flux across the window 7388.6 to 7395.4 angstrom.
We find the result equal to 27.9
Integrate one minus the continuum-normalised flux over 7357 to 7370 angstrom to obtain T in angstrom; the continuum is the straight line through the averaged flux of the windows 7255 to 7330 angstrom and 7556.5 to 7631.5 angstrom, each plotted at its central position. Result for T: -0.5 angstrom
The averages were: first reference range 29.5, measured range 30.7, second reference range 29.2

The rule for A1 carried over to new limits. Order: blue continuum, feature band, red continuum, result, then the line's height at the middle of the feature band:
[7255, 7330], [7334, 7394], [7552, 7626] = -0.01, 29.5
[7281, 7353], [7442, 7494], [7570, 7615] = 0.01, 29.4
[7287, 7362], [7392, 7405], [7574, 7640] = 0.03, 29.6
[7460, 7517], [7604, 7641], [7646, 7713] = 0.00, 29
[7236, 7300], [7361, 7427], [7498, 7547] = 0.00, 29.7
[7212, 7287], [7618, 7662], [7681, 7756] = 0.01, 28.9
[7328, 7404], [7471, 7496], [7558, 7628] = 0.01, 29.4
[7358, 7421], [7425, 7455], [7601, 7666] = -0.02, 29.4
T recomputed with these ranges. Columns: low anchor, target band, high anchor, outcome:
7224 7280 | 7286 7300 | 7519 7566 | -0.26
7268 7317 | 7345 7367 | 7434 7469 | -0.68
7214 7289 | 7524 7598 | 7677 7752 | -1.57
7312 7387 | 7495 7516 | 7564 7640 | -0.05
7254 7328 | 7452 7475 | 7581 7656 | 0.42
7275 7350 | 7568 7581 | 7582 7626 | -0.25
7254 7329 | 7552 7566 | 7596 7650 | -0.32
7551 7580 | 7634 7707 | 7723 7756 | 0.51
